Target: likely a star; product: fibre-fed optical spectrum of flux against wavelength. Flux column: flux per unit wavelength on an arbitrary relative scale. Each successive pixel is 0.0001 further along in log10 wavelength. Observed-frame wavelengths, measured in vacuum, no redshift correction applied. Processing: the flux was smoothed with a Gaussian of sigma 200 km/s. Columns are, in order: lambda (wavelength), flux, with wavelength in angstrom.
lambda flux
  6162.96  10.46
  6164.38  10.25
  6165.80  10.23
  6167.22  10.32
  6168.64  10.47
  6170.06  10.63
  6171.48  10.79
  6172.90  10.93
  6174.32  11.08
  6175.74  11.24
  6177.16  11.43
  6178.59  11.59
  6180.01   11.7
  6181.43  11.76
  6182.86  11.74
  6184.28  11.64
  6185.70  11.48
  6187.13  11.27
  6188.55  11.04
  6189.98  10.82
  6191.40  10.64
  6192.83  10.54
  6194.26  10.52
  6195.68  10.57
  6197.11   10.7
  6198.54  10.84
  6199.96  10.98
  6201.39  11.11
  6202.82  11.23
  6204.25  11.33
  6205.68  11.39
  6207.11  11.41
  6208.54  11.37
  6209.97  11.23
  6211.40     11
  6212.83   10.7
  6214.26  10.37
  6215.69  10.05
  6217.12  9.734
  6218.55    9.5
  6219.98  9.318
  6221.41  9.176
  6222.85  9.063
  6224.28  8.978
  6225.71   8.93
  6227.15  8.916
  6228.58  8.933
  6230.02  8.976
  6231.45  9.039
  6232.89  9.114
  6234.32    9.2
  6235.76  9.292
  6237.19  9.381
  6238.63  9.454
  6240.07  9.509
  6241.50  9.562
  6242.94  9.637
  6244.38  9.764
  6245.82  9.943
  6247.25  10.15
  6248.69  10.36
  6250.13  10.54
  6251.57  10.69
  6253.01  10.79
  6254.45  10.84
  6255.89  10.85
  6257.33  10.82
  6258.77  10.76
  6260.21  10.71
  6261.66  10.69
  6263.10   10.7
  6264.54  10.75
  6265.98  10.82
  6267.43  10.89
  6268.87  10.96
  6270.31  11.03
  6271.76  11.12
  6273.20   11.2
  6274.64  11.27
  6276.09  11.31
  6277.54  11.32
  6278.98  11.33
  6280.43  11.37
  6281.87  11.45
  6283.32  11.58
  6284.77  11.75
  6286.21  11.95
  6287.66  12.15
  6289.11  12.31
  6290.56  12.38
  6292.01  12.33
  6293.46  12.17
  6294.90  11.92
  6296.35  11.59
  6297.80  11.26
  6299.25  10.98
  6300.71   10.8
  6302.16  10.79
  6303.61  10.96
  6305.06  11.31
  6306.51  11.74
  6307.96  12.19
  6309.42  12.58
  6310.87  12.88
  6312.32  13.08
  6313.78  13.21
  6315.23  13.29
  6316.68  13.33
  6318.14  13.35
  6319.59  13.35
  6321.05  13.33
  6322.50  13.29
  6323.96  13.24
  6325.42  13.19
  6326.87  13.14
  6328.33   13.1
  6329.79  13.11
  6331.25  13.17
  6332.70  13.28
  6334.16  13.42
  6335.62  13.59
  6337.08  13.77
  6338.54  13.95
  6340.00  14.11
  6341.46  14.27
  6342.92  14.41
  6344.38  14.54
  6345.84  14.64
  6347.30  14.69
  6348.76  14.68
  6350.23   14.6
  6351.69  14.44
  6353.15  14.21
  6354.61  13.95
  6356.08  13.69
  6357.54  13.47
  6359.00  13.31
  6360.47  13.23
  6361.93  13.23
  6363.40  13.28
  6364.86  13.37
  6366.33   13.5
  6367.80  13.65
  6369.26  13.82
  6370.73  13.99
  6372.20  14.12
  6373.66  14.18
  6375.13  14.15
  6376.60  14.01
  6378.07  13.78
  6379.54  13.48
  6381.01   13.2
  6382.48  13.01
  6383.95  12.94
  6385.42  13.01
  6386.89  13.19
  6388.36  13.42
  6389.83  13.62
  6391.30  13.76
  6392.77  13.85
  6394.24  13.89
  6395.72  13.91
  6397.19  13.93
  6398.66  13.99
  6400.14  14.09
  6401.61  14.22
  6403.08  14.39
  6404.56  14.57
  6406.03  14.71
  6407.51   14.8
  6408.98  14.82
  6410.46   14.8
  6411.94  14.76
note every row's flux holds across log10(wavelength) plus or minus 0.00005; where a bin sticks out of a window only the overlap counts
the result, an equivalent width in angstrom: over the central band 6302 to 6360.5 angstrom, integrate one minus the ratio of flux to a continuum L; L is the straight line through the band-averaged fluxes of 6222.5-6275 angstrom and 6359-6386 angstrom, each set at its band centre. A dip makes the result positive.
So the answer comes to -4.7 angstrom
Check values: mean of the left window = 10.1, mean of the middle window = 13.4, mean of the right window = 13.5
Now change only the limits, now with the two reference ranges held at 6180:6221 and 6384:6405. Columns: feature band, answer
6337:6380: -2.27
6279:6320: 1.07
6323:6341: -0.80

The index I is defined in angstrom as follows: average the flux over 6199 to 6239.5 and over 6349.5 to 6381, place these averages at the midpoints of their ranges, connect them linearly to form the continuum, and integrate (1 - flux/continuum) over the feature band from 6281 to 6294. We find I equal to -0.28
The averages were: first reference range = 9.97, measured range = 12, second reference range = 13.8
